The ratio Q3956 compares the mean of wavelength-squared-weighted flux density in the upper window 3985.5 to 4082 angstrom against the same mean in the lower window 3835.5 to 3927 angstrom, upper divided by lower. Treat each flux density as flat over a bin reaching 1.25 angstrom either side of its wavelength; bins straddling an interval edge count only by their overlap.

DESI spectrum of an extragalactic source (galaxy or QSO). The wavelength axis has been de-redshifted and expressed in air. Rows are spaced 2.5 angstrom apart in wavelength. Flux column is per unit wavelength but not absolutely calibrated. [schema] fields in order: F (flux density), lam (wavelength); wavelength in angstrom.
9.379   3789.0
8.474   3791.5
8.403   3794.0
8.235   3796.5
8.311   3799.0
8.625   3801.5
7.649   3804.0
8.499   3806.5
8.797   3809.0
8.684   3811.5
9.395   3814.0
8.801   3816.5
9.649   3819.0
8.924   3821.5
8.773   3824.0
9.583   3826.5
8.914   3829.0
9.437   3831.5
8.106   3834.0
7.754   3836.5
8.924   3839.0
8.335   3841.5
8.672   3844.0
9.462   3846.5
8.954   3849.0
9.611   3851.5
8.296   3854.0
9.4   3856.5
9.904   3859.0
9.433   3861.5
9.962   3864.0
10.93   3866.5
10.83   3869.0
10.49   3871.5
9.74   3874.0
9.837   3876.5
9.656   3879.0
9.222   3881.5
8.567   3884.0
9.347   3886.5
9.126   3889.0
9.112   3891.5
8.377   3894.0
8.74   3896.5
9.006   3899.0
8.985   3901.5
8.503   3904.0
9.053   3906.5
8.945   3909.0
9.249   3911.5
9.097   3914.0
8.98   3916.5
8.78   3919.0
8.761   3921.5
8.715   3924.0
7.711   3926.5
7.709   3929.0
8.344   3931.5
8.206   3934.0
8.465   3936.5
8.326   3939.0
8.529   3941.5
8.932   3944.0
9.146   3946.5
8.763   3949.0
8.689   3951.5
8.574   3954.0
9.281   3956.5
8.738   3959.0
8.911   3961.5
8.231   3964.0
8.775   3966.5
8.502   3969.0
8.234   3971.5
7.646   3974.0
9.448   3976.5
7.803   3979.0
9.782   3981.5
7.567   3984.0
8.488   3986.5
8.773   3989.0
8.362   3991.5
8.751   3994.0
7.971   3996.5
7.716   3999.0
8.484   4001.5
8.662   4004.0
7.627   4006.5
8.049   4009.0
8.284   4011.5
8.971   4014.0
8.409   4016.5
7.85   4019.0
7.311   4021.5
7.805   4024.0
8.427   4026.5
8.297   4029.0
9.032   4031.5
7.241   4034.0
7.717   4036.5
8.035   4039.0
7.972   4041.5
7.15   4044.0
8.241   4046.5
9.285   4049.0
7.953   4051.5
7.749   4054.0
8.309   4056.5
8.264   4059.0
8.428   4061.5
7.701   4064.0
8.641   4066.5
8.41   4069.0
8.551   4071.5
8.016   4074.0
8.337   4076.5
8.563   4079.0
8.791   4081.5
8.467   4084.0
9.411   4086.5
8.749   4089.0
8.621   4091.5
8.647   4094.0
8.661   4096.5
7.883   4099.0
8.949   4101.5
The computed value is 0.97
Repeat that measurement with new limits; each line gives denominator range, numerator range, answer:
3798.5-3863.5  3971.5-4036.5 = 1.01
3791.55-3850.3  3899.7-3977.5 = 1.05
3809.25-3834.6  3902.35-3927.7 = 1.02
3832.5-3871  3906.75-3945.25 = 0.96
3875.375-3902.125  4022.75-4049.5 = 0.96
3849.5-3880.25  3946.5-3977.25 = 0.93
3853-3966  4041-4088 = 1.00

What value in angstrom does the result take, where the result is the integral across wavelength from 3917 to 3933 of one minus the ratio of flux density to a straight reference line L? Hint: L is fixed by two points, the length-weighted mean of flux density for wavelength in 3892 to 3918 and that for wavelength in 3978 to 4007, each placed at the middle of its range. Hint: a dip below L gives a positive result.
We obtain 0.7 angstrom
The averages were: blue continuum 8.9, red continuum 8.35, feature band 8.36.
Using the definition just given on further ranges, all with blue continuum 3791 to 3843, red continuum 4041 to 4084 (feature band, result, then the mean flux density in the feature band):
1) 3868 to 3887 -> -2.5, 9.71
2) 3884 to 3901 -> -0.7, 8.92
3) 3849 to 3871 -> -3.0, 9.77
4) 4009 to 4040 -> 0.8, 8.11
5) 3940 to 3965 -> -1.0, 8.78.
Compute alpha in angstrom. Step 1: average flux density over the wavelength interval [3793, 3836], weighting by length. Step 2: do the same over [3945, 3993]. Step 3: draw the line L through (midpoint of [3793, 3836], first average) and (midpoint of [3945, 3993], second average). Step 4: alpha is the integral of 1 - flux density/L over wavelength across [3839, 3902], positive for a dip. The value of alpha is -4.79 angstrom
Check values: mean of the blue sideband 8.74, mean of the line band 9.36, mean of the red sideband 8.62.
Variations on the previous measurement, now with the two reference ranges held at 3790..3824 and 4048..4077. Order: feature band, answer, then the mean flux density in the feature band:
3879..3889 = -0.7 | 9.13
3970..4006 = 0.0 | 8.39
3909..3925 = -0.8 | 8.93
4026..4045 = 0.8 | 7.98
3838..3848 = -0.3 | 8.85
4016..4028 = 0.6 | 7.94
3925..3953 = 0.1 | 8.44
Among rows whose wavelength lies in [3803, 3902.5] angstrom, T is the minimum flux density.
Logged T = 7.649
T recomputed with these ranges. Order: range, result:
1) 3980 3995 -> 7.567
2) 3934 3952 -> 8.206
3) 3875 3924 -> 8.377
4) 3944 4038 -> 7.241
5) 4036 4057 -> 7.15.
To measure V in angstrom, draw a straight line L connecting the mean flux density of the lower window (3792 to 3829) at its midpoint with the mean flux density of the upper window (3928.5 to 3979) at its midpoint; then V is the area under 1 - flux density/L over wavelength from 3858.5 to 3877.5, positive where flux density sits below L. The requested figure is -3.3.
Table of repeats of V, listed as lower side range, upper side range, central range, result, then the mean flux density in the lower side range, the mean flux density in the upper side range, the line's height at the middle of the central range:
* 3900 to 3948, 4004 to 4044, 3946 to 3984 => -1.1 angstrom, 8.66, 8.06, 8.41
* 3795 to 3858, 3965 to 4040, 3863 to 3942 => -4.3 angstrom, 8.79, 8.27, 8.57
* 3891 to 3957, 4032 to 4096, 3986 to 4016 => 0.5 angstrom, 8.69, 8.3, 8.48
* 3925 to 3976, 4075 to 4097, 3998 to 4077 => 4.3 angstrom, 8.5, 8.69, 8.62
